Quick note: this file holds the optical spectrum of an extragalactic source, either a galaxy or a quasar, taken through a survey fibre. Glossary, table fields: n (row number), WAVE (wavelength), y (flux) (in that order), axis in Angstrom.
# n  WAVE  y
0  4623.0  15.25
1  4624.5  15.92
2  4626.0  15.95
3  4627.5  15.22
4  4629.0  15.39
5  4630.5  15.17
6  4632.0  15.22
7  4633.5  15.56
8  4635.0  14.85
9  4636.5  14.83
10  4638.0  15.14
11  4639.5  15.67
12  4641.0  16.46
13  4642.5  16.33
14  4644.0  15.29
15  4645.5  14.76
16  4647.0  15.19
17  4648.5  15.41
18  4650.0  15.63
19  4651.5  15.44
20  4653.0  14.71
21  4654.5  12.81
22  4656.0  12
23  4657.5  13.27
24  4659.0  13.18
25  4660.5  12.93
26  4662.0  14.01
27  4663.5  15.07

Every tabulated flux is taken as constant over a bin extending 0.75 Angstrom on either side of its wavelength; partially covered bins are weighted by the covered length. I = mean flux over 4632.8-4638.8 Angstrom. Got 15.1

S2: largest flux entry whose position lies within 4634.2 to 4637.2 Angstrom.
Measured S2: 14.85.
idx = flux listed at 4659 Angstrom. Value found 13.18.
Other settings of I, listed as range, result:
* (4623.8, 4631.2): 15.5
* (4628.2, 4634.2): 15.3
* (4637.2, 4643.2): 15.9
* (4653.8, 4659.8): 12.8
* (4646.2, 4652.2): 15.4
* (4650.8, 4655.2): 14.3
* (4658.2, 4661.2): 13.1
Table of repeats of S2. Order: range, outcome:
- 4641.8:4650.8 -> 16.33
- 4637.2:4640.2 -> 15.67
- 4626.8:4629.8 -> 15.39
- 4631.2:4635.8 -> 15.56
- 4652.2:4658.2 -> 14.71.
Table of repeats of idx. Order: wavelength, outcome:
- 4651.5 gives 15.44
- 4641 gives 16.46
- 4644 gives 15.29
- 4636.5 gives 14.83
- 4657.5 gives 13.27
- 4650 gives 15.63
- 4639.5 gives 15.67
